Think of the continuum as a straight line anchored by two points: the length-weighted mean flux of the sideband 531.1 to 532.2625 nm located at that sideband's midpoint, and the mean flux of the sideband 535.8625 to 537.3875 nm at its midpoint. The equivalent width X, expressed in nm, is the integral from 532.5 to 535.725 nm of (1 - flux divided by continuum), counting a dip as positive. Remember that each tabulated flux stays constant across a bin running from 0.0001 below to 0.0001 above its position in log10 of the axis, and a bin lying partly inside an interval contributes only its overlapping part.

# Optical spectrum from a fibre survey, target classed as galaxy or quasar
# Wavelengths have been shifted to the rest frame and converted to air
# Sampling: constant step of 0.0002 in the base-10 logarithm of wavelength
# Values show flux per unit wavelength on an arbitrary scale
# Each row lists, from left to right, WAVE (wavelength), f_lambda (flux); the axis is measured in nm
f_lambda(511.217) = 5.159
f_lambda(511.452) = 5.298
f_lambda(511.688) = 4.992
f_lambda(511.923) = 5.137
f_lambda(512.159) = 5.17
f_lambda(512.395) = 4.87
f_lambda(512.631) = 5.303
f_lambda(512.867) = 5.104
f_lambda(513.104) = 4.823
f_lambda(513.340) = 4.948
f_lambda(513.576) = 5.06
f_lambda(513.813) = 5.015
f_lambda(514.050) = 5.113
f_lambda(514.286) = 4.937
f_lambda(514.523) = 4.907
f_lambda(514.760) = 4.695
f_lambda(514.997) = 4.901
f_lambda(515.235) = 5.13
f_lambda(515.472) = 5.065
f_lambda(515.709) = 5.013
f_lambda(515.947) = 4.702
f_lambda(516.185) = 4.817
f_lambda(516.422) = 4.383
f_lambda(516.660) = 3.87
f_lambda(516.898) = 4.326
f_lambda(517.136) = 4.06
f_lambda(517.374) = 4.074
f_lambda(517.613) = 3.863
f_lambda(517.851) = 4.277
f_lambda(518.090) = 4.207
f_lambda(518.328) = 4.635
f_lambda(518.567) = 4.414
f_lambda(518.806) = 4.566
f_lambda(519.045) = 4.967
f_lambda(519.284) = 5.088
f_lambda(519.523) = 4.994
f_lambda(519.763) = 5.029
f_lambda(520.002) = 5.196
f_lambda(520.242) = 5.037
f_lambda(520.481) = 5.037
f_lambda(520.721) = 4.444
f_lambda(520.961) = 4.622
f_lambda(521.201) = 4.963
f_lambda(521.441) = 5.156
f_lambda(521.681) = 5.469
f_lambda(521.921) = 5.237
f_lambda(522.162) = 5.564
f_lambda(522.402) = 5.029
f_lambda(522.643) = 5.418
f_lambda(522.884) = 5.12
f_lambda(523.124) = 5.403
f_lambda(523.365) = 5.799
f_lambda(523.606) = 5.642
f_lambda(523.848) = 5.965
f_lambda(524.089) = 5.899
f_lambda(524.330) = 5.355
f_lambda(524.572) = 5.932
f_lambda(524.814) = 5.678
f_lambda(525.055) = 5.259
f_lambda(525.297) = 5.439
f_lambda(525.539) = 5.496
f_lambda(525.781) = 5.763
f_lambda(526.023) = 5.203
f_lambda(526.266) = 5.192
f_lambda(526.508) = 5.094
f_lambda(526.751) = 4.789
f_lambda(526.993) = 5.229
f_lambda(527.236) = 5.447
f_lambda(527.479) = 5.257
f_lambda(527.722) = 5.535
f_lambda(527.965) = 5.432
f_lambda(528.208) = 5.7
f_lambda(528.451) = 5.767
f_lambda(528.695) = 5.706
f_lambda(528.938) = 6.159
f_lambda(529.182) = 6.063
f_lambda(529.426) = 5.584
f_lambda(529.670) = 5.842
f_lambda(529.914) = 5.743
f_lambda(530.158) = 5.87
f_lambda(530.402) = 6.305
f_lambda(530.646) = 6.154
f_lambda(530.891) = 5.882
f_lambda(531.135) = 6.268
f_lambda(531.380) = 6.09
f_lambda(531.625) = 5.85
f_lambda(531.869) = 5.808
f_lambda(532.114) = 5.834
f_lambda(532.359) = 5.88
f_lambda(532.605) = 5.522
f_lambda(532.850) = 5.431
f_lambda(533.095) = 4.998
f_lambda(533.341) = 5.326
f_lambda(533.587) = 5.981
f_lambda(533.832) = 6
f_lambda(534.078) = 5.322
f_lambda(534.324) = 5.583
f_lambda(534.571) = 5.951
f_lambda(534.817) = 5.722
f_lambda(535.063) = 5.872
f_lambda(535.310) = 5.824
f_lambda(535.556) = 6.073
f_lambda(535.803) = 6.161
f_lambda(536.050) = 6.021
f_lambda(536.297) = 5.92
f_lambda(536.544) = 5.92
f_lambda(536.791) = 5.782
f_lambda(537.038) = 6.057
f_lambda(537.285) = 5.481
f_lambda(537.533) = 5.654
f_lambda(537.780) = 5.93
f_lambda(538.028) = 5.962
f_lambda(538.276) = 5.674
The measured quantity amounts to 0.13 nm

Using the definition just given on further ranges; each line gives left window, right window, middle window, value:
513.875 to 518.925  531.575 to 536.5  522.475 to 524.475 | -0.21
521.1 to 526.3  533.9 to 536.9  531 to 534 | 0.00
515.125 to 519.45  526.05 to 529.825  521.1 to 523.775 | -0.19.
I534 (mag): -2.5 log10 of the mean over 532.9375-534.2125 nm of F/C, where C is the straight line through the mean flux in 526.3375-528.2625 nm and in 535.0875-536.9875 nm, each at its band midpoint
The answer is 0.05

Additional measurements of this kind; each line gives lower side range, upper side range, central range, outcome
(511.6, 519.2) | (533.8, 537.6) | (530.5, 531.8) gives -0.086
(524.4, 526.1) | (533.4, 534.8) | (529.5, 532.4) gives -0.054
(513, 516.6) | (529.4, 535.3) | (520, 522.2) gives 0.034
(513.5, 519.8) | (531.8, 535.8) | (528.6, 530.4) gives -0.084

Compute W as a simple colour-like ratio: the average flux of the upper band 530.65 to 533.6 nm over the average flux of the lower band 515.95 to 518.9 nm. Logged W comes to 1.33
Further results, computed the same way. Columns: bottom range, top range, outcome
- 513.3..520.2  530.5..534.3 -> 1.22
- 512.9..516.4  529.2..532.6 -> 1.20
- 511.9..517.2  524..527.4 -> 1.12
